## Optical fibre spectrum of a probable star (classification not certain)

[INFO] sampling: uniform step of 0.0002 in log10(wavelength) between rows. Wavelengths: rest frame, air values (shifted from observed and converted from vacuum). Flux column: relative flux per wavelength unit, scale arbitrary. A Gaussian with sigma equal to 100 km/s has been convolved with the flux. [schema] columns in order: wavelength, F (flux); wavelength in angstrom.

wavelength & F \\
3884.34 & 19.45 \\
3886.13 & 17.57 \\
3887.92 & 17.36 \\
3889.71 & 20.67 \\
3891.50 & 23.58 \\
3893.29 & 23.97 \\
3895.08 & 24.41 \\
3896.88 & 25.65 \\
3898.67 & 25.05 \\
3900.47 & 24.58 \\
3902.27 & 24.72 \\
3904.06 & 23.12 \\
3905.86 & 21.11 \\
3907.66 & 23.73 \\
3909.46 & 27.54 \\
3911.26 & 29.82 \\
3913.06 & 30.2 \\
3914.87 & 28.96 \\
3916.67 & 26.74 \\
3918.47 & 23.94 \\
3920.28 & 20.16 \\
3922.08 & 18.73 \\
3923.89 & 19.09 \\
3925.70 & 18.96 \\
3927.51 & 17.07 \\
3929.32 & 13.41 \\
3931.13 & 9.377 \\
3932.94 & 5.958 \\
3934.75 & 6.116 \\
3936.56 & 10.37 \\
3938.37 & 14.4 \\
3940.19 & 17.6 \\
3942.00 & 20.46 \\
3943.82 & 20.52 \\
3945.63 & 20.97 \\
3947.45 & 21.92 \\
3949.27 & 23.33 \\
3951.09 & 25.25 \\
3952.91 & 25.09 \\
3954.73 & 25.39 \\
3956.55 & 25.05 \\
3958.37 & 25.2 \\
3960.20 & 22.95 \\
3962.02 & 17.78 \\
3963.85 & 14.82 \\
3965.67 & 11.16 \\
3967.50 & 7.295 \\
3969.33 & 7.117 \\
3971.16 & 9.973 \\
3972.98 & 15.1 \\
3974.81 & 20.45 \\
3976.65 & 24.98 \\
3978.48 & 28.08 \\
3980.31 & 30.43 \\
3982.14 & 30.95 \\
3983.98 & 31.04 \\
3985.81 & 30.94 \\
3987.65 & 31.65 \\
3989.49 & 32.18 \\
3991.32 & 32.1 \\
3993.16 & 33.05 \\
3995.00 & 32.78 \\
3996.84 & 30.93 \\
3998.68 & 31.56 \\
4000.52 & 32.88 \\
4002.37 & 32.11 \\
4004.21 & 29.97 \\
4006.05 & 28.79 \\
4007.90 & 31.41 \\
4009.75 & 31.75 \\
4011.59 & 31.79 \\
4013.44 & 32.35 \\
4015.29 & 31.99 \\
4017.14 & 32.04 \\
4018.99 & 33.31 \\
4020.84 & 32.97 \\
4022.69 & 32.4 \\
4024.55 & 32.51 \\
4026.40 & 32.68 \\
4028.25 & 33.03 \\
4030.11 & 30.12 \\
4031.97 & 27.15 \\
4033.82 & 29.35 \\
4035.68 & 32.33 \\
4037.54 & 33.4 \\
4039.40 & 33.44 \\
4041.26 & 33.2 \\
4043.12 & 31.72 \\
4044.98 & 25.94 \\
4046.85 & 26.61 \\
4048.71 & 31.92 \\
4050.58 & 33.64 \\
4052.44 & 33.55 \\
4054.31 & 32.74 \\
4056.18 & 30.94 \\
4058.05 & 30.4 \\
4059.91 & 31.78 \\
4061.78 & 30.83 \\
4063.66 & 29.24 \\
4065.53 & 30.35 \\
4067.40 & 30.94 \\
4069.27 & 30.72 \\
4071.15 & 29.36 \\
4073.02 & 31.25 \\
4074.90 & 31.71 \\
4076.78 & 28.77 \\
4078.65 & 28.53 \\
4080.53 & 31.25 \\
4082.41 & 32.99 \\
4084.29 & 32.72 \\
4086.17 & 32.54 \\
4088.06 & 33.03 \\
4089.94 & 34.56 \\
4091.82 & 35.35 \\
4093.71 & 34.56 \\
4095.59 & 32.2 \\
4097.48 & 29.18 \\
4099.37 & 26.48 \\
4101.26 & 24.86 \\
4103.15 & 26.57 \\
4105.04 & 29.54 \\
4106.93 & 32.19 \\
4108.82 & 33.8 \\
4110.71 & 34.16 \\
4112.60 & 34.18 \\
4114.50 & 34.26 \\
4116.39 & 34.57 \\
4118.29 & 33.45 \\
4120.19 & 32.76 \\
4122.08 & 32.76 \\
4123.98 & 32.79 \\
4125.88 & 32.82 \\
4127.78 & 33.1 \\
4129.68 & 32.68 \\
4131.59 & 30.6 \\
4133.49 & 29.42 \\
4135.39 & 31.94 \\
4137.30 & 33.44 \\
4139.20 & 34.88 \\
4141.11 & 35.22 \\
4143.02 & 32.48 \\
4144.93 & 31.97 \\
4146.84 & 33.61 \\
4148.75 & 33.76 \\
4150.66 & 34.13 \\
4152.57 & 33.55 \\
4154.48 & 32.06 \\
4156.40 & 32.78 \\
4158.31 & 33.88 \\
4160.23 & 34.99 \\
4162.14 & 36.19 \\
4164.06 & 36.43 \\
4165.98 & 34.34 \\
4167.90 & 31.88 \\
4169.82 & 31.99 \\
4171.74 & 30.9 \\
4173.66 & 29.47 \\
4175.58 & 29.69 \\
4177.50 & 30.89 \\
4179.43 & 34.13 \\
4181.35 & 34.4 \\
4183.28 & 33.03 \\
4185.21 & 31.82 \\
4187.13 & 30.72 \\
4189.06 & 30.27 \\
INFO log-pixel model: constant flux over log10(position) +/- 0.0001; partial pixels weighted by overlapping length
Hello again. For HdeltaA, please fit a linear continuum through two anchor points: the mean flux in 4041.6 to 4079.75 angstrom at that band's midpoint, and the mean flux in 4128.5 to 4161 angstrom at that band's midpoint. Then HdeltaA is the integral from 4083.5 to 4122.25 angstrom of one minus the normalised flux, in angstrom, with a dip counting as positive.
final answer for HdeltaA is -0.3 angstrom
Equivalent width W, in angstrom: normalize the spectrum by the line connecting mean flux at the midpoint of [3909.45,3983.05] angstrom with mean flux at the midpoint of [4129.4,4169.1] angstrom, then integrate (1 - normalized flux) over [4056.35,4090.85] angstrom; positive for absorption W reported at -3.5 angstrom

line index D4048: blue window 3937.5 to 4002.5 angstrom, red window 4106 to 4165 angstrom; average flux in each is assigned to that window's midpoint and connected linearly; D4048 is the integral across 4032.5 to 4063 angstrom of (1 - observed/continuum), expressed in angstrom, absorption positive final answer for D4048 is -3.26 angstrom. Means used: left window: 23.7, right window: 33.4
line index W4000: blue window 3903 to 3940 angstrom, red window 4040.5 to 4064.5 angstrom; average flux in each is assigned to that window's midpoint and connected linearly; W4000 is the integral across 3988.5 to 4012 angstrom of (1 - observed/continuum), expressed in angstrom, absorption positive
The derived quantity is -4.7 angstrom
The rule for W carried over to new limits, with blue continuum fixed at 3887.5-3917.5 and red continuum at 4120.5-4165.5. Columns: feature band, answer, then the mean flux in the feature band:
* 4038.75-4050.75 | -0.34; 30.7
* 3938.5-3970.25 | 8.65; 19.4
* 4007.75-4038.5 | -2.86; 31.8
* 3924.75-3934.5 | 5.02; 12.5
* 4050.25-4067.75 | -0.59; 31.4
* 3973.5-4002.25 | -2.28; 30.1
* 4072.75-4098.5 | -0.63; 32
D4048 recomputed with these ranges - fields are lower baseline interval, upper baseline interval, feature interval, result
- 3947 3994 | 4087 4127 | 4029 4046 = -1.95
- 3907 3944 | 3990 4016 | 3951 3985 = 6.69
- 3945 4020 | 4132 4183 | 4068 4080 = -0.17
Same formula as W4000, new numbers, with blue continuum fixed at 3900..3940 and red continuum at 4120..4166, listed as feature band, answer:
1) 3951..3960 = -1.3 angstrom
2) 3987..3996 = -3.1 angstrom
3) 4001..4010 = -2.1 angstrom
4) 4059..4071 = -0.8 angstrom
